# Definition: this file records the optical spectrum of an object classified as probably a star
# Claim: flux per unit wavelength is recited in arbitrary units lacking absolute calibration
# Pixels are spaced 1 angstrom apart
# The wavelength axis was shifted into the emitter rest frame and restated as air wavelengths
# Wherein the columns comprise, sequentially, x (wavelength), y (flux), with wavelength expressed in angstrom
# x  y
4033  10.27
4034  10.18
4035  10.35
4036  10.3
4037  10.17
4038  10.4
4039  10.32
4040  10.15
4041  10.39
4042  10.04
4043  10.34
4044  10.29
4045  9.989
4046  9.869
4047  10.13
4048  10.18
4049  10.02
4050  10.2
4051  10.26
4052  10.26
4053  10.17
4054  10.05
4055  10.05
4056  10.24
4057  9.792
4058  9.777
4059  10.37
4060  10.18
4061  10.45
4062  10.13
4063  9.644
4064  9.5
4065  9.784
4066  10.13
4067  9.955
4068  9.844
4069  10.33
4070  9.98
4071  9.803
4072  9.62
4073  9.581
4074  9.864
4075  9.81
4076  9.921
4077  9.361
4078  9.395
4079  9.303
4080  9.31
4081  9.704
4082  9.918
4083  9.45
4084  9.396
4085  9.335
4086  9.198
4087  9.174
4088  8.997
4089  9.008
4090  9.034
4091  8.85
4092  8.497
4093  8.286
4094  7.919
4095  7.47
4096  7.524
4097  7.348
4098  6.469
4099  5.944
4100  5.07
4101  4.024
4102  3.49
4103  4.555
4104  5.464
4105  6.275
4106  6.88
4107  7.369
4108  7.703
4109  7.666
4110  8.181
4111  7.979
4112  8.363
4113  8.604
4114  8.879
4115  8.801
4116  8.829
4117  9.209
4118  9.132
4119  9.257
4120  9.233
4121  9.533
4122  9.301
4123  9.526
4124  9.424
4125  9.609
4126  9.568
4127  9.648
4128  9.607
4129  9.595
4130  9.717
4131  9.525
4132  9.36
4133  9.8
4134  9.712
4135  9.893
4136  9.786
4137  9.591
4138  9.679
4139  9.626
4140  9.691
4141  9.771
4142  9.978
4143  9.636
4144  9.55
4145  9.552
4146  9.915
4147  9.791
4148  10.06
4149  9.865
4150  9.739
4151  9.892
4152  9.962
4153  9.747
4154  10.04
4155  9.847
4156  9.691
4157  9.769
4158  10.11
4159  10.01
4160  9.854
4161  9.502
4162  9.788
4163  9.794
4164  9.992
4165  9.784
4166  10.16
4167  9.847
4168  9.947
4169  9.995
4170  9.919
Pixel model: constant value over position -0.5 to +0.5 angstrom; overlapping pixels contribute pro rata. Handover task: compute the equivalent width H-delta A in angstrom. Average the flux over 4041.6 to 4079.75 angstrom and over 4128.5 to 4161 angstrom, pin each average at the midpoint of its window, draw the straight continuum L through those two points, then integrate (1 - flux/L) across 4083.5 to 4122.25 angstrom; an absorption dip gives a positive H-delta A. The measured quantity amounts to 7.9 angstrom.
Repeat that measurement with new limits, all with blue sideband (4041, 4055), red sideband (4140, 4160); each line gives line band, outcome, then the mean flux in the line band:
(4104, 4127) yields 3.2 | 8.56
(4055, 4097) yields 2.6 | 9.44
